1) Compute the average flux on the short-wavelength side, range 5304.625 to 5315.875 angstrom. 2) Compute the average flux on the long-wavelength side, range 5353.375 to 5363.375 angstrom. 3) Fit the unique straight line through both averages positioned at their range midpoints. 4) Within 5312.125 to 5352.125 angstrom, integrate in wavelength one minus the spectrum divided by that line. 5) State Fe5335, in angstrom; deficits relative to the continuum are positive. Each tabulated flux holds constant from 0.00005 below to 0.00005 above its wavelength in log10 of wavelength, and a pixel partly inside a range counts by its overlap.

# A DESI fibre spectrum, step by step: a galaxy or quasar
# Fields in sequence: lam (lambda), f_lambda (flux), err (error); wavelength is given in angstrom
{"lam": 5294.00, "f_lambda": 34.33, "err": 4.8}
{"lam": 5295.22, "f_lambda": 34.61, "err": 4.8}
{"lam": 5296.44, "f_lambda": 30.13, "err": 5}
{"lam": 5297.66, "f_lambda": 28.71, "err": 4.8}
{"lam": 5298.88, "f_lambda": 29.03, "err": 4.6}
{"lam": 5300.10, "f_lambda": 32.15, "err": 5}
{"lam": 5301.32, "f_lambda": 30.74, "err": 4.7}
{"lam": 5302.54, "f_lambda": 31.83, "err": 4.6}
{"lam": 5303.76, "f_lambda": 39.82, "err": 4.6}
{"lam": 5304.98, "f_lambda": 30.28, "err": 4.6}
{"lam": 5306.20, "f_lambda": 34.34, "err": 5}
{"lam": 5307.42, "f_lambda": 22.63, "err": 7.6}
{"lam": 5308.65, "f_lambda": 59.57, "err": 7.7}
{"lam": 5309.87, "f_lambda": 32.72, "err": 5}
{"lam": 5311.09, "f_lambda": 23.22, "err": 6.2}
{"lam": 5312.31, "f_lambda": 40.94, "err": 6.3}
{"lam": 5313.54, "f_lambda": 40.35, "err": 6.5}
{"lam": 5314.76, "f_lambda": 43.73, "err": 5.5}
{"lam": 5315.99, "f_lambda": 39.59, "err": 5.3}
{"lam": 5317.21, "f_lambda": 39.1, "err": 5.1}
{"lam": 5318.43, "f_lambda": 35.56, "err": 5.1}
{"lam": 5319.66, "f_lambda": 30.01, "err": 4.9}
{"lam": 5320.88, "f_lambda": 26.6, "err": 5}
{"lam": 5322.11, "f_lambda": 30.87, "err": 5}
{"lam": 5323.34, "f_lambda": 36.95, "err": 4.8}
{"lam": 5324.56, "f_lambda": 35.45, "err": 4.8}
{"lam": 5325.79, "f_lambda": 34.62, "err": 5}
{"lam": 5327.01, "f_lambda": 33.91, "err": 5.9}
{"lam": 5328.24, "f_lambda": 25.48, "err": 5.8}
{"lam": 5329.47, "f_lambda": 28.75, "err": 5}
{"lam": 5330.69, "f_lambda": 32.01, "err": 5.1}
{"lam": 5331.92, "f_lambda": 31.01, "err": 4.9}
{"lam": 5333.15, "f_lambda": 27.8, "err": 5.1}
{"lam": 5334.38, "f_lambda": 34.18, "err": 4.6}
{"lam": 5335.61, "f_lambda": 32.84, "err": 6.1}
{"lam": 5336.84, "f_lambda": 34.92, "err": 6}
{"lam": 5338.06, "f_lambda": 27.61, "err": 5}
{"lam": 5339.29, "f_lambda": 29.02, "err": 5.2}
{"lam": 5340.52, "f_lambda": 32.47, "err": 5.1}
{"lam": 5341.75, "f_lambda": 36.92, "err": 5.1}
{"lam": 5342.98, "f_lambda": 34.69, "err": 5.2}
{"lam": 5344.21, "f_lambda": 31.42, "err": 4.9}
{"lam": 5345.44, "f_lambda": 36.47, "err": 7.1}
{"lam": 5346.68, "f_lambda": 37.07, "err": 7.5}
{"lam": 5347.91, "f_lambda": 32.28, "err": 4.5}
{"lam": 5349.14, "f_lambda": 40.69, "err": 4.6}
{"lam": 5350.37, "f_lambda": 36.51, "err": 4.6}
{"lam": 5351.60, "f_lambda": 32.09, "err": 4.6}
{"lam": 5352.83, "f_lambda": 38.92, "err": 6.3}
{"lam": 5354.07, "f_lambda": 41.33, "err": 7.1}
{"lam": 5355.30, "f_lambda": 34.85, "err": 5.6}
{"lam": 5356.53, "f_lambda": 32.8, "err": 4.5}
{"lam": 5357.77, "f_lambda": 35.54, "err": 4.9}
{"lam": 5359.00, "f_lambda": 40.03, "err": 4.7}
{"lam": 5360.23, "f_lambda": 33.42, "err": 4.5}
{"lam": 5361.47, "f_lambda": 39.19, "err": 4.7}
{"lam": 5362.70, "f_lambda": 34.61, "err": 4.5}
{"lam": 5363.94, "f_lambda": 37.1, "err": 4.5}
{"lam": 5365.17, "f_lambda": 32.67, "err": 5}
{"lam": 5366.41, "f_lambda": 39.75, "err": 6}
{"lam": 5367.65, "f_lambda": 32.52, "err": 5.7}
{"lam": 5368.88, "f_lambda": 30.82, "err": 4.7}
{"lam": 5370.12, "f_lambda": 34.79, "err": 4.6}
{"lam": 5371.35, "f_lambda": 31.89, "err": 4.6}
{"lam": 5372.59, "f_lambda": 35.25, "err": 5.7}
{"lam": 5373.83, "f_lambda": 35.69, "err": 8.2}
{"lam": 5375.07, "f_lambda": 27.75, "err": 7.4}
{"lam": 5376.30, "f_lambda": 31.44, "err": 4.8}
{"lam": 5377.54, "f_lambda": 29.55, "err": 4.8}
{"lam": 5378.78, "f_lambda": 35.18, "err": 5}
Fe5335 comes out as 2.91 angstrom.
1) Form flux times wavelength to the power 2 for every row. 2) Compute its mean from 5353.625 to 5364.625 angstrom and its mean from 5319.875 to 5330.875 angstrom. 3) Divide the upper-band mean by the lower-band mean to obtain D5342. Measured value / 1.17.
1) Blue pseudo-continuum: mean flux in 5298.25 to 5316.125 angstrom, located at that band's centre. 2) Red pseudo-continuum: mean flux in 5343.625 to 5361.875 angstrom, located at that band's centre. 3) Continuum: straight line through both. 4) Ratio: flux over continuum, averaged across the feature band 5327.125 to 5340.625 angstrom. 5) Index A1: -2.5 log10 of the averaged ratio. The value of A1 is 0.17 mag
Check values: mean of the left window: 35.3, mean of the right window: 36.1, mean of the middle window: 30.6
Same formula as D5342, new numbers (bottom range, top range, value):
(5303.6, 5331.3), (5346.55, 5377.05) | 1.03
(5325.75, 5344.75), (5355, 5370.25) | 1.13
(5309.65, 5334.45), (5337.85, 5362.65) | 1.07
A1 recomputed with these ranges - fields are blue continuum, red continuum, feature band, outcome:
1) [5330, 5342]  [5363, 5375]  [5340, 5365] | -0.09 mag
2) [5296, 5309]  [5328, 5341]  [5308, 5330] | -0.11 mag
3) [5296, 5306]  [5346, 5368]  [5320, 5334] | 0.09 mag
